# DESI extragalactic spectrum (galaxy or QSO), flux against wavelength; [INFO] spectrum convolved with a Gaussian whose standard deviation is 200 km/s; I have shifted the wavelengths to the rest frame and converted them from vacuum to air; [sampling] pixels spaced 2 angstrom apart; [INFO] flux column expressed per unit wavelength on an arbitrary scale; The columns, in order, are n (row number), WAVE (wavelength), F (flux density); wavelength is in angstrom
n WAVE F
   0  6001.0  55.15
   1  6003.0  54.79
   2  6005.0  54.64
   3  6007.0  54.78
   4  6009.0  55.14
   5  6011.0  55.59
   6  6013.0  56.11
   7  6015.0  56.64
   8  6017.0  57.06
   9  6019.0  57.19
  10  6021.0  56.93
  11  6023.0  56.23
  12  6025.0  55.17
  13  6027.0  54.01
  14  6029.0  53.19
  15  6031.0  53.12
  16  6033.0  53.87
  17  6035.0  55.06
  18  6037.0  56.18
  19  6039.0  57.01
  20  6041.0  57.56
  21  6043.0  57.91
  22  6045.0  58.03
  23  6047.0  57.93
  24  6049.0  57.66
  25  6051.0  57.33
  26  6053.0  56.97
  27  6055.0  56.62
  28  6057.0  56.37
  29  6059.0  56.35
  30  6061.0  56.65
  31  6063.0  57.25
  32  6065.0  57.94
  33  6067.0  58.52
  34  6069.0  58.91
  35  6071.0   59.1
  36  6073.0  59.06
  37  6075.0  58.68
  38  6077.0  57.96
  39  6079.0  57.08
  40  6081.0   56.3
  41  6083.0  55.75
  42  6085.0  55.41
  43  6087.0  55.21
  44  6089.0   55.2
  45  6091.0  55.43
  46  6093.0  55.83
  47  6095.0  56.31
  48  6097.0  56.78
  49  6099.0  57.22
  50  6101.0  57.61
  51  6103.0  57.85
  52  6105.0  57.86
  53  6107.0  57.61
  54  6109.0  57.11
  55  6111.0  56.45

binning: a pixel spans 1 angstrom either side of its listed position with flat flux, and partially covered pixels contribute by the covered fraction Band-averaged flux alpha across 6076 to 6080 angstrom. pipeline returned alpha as 57.5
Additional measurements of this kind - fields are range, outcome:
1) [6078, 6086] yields 56.1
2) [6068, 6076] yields 58.9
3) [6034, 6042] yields 56.5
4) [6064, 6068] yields 58.2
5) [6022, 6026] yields 55.7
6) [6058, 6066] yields 57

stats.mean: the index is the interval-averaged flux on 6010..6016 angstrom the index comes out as 56.1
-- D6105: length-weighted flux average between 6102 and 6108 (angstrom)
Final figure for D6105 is 57.8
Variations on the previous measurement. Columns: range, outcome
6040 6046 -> 57.8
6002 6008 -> 54.7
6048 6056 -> 57.1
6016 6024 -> 56.9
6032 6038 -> 55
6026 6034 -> 53.5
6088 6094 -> 55.5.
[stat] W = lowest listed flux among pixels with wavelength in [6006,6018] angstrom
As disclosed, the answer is 54.78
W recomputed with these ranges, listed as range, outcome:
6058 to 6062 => 56.35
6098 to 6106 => 57.22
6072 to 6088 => 55.21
